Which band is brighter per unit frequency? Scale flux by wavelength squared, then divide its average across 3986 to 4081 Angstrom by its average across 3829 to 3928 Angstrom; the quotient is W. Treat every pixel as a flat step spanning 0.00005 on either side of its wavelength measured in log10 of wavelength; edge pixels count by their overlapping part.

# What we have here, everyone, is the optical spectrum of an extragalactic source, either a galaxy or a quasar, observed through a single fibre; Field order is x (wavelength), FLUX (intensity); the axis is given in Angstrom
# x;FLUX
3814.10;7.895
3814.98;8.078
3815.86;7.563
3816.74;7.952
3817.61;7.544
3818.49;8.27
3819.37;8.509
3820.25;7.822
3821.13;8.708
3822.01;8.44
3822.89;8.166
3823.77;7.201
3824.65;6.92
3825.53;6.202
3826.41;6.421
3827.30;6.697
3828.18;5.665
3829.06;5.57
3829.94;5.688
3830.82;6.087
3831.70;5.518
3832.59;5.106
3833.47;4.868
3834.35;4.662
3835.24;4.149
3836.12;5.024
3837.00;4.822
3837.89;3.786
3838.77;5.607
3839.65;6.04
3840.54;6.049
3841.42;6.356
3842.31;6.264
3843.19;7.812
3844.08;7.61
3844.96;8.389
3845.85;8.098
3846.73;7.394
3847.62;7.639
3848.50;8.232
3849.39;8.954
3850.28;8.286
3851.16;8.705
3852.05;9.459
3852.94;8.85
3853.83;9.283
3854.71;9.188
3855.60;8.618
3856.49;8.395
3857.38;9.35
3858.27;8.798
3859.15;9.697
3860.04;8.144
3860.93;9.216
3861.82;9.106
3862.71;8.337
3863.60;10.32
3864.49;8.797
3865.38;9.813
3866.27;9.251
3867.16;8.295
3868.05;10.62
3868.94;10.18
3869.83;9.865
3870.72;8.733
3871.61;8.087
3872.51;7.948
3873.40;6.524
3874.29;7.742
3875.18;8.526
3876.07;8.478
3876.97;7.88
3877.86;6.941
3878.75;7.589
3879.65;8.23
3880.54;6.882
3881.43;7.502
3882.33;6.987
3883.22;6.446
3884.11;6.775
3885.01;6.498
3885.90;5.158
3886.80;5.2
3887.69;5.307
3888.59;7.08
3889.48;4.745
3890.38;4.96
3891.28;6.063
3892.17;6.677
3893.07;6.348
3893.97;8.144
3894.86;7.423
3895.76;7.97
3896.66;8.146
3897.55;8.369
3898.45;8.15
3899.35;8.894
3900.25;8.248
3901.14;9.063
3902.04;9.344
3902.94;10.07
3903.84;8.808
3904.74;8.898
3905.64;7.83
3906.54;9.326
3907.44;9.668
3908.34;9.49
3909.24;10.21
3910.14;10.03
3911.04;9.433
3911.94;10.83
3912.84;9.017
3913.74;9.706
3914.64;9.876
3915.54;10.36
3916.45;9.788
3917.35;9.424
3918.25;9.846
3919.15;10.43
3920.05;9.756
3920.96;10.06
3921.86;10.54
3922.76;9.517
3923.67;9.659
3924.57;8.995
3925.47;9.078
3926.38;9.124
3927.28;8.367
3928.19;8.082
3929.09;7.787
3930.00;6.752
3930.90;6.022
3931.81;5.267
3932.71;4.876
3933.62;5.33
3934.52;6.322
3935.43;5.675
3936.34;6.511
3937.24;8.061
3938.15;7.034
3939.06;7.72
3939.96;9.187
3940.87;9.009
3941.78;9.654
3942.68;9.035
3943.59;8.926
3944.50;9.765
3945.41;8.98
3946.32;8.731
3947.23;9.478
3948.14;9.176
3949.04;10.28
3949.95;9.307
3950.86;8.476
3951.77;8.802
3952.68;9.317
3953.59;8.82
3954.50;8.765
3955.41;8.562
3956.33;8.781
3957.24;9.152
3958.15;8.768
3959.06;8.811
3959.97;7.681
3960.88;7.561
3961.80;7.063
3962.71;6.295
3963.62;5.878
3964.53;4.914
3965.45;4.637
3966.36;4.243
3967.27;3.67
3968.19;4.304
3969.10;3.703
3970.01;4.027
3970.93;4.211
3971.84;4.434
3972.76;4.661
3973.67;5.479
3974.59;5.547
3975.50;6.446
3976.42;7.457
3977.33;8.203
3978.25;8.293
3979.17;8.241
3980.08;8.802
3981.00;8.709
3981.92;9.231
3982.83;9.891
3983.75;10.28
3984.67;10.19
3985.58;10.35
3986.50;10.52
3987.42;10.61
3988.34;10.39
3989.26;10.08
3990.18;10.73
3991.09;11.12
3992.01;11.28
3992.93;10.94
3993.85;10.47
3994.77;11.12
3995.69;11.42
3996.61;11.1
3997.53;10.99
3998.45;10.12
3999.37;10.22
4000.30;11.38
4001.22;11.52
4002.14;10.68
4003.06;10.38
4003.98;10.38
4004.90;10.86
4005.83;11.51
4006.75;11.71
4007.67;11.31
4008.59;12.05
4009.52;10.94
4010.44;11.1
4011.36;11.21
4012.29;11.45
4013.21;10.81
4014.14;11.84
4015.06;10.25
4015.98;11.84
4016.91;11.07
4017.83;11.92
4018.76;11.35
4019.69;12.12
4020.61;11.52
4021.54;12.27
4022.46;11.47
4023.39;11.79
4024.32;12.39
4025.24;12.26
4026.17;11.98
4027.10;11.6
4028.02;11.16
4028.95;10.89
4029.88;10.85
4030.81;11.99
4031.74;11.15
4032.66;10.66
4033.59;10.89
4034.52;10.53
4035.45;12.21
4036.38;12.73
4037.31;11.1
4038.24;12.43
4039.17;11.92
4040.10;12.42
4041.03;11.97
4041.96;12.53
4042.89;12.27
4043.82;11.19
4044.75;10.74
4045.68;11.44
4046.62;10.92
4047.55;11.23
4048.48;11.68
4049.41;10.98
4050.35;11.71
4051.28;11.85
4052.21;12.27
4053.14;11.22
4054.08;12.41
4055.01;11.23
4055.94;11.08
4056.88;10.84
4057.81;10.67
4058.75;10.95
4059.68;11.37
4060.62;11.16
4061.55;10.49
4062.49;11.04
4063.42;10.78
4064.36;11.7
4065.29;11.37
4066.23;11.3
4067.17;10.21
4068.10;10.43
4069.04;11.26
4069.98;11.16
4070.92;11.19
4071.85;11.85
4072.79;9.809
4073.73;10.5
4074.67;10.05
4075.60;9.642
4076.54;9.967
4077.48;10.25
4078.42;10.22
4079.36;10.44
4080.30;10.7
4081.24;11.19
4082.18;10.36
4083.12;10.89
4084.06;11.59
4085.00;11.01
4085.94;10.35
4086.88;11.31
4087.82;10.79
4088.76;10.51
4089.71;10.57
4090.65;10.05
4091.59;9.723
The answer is 1.50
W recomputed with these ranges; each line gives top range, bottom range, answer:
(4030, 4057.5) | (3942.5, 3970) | 1.58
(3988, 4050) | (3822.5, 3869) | 1.65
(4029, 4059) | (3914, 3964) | 1.43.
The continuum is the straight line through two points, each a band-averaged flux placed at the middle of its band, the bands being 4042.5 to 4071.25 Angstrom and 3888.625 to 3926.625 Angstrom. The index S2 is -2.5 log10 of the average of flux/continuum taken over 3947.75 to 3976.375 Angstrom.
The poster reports 0.378 mag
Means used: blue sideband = 8.85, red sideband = 11.2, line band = 6.83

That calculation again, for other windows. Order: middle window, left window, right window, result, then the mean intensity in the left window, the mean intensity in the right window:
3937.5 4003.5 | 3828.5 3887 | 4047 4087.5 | 0.11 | 7.56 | 11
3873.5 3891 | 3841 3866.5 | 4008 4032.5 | 0.31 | 8.56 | 11.5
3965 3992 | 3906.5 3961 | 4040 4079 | 0.26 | 8.74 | 11.1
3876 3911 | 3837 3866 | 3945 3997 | 0.06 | 8.1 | 8.22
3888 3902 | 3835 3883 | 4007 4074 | 0.17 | 7.99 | 11.4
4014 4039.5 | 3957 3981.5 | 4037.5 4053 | -0.12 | 6.32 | 11.7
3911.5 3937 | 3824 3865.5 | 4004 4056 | 0.08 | 7.3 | 11.5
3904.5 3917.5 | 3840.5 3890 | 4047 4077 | -0.10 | 8.02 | 11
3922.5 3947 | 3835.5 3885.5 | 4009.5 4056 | 0.20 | 7.96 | 11.6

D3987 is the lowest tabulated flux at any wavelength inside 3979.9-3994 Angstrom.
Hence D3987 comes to 8.709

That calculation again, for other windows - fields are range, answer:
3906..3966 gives 4.637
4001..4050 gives 10.25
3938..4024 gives 3.67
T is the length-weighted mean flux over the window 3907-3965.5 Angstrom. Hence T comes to 8.52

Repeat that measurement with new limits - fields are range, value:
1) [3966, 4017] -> 9.36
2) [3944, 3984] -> 7.44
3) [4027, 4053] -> 11.5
